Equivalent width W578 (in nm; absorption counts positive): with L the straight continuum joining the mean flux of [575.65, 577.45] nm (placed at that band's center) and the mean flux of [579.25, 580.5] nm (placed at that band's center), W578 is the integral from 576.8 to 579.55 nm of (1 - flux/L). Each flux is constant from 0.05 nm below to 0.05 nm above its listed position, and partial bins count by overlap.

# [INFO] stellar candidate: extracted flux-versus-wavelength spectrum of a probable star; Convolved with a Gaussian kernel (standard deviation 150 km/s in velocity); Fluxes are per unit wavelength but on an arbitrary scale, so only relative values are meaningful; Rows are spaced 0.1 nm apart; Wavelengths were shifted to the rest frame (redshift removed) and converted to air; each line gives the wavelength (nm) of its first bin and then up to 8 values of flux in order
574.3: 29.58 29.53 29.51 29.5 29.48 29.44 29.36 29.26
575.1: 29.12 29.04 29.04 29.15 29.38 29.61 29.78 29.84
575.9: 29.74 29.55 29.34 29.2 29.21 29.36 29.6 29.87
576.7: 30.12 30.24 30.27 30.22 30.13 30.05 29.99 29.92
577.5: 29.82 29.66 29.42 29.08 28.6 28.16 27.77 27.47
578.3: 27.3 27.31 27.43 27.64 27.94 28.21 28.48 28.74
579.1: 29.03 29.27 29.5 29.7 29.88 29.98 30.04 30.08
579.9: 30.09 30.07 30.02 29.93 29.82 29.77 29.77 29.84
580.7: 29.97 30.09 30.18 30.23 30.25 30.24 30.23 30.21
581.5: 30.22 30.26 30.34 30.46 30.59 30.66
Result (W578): 0.08 nm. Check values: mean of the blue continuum 29.8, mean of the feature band 28.9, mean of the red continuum 29.9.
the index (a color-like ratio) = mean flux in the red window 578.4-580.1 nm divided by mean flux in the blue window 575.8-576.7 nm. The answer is 1.0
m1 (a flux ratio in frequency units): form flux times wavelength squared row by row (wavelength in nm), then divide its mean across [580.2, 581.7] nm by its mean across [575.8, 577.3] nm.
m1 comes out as 1.03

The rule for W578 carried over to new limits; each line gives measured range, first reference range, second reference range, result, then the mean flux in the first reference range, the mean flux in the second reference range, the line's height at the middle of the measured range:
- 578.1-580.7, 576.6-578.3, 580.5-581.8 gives 0.06 nm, 29.4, 30.2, 29.8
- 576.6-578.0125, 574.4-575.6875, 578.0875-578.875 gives -0.08 nm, 29.3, 27.7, 28.2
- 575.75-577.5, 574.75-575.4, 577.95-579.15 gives -0.07 nm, 29.2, 28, 28.6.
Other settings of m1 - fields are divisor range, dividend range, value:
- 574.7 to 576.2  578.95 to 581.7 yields 1.03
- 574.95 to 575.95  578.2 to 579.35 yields 0.97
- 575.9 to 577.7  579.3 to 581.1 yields 1.02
